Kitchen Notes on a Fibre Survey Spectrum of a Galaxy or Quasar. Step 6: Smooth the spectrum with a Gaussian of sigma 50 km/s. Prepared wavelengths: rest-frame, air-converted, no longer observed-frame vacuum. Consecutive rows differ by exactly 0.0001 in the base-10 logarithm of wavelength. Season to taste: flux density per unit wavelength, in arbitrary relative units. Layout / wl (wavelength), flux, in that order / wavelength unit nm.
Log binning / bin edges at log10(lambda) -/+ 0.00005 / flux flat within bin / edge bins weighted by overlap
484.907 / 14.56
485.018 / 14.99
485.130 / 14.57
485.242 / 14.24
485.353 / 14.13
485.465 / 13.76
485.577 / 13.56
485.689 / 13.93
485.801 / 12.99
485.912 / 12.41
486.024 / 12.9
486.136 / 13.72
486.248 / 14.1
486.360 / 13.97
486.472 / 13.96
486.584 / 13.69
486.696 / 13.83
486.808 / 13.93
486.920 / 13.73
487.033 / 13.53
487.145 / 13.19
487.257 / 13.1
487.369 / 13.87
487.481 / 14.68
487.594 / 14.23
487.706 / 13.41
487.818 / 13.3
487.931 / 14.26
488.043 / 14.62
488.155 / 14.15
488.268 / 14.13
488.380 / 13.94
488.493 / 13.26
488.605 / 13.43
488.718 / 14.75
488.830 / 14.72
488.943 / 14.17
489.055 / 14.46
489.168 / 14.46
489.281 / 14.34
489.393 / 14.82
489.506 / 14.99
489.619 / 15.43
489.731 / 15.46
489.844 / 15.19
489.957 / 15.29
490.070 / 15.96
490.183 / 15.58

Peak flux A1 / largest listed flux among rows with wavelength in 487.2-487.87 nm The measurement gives 14.68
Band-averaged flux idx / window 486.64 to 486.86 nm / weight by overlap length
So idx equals 13.9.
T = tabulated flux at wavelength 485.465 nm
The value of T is 13.76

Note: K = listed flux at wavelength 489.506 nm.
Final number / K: 14.99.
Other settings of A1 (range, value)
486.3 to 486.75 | 13.97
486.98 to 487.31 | 13.53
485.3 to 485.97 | 14.13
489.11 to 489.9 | 15.46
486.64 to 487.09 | 13.93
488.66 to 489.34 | 14.75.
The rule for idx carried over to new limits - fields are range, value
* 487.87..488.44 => 14.2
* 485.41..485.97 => 13.3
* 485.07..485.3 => 14.4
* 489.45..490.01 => 15.3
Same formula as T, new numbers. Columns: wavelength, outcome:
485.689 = 13.93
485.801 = 12.99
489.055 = 14.46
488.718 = 14.75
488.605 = 13.43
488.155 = 14.15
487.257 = 13.1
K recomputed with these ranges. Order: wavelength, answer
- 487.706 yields 13.41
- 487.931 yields 14.26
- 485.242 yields 14.24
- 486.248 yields 14.1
